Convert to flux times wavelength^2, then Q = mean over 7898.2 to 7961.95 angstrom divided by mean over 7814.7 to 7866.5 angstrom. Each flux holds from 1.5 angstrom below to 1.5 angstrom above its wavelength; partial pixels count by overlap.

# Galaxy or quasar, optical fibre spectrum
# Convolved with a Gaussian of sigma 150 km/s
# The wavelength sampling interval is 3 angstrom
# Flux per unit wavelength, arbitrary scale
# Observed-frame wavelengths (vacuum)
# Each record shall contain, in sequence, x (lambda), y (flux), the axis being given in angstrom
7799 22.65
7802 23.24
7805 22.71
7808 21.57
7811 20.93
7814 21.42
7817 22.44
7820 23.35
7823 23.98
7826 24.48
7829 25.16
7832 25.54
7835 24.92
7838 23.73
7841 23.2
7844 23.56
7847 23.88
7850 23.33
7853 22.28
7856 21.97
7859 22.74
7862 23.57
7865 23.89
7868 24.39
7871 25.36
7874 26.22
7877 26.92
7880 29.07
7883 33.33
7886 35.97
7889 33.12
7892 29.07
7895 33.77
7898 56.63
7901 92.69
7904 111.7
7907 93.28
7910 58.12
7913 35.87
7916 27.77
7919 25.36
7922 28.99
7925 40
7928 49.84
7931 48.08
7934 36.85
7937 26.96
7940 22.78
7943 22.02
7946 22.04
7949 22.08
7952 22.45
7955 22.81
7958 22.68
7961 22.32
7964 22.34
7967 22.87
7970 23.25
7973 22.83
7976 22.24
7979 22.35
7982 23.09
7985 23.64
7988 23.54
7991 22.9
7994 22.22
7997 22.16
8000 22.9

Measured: 1.78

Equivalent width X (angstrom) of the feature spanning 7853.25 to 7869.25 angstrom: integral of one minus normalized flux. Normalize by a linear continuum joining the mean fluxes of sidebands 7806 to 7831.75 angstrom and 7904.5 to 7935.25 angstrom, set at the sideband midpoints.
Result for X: 4.73 angstrom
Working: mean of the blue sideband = 23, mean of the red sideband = 46.7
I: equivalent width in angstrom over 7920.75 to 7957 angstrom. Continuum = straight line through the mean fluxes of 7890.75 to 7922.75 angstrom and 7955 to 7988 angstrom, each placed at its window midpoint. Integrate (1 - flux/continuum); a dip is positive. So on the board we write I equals 8.4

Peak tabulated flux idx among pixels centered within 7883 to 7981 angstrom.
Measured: 111.7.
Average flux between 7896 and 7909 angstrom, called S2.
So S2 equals 85.3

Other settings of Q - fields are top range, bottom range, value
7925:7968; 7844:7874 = 1.21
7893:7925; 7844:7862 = 2.44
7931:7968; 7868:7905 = 0.59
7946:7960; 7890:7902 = 0.45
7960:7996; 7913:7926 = 0.75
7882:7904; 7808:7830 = 2.21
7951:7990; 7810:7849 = 1.00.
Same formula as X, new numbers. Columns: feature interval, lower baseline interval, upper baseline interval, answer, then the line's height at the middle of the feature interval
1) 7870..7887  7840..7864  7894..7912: 7.0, 49.8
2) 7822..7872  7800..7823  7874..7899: 6.7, 27.8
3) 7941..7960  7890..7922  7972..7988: 7.0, 35.6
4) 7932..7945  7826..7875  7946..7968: -2.9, 22.7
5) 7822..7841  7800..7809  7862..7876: -0.8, 23.5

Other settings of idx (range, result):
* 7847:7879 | 26.92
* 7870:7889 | 35.97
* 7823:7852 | 25.54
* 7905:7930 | 93.28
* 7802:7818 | 23.24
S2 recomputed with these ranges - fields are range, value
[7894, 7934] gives 53.6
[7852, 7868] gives 23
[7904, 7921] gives 53.1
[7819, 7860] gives 23.7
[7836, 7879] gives 24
